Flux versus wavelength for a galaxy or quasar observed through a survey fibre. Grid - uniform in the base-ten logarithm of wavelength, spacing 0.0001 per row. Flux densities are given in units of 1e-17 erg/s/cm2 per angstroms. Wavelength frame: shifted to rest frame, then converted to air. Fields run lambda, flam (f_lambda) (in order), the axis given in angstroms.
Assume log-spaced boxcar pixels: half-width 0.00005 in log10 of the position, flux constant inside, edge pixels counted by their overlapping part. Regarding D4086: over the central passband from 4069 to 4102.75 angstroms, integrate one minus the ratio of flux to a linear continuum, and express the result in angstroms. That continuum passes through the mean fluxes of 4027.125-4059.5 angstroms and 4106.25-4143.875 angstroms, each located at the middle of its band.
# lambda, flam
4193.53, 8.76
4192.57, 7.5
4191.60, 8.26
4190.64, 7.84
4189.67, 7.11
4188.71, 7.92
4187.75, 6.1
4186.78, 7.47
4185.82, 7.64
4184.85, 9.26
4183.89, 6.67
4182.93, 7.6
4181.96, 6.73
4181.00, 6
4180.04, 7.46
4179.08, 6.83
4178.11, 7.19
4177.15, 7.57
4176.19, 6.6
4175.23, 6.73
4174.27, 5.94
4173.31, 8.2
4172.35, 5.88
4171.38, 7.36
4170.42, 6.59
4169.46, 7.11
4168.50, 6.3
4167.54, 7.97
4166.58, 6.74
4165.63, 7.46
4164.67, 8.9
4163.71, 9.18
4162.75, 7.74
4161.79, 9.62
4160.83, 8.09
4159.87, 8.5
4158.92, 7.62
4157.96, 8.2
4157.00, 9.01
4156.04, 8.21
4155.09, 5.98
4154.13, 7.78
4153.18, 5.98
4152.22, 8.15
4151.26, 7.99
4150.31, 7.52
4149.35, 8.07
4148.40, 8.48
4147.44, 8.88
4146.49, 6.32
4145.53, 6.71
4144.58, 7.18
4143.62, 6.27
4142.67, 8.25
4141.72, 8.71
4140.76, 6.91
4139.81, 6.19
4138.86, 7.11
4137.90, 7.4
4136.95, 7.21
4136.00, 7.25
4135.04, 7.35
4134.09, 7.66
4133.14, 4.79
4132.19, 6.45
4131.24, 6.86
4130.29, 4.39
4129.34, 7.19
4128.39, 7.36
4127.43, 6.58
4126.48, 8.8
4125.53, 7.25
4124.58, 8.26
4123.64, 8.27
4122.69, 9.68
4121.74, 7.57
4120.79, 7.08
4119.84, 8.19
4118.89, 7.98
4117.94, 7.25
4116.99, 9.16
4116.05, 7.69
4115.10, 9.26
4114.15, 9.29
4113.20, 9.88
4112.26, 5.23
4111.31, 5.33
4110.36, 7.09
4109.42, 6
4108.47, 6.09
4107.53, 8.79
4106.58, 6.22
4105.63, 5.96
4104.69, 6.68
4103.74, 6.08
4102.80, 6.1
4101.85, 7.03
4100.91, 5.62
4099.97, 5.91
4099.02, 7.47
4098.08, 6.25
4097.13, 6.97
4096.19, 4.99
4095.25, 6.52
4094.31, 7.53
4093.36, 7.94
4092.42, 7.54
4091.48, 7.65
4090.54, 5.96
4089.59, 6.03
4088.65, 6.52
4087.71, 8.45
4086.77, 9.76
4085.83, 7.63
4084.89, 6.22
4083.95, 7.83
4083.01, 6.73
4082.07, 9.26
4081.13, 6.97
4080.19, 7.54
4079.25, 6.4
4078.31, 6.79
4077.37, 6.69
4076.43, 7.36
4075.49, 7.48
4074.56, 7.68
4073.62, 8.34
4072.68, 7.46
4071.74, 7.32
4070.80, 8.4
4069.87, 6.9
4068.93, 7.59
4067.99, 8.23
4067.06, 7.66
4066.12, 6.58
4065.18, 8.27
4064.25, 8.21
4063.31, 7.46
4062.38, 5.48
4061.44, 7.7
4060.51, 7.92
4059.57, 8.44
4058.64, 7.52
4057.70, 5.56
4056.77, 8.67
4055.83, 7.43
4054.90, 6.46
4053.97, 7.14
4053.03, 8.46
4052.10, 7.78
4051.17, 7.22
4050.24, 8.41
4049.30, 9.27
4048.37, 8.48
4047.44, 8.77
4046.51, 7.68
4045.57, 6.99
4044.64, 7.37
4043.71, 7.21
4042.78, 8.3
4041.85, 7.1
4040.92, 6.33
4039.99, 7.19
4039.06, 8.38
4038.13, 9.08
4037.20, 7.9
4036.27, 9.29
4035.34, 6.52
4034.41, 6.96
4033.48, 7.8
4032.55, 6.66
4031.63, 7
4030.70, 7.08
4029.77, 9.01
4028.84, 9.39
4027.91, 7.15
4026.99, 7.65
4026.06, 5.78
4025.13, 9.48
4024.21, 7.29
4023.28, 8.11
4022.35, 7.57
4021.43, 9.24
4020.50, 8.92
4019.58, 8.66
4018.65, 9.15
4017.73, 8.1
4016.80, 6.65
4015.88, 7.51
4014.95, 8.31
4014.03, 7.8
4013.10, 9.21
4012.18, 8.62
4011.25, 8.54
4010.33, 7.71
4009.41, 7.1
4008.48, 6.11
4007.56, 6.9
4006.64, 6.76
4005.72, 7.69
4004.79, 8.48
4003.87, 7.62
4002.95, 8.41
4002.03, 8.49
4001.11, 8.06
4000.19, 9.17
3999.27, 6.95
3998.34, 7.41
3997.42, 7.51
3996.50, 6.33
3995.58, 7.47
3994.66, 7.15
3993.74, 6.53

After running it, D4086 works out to 1.6 angstroms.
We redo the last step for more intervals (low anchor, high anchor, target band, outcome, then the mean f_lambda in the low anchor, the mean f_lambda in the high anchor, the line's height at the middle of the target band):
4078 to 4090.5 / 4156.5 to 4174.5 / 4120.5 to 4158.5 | 1.11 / 7.35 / 7.73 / 7.61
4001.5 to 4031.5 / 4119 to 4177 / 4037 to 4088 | 0.95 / 7.94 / 7.44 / 7.77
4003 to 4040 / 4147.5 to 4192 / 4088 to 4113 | 3.64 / 7.87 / 7.52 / 7.69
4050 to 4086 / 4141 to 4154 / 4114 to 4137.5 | 0.04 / 7.46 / 7.57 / 7.54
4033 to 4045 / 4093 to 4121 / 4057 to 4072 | -0.10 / 7.65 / 7.05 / 7.42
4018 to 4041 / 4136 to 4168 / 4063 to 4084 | 0.88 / 7.93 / 7.7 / 7.85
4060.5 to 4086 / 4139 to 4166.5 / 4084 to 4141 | 3.40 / 7.42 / 7.76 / 7.59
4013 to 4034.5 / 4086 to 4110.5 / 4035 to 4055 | -0.54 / 7.93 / 6.82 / 7.61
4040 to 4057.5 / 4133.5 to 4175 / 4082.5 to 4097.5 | 0.93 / 7.68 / 7.52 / 7.62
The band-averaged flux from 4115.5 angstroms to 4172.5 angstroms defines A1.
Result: 7.52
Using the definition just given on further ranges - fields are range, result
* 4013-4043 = 7.88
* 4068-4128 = 7.32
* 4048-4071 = 7.64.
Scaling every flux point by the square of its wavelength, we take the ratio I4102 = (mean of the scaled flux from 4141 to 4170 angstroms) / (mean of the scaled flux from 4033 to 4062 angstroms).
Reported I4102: 1.06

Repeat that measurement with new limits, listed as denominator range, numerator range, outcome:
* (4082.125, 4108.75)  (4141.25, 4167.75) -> 1.17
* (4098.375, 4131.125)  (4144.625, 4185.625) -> 1.06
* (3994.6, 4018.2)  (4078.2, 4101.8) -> 0.96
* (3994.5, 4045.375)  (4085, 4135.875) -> 0.96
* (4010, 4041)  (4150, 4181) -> 1.01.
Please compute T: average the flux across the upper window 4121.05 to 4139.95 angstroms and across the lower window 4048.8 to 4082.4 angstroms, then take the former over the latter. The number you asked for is 0.95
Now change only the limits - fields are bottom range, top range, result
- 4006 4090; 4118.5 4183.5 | 0.97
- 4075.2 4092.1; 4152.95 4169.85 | 1.07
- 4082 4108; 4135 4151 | 1.07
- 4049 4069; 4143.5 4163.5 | 1.02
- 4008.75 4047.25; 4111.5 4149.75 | 0.96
